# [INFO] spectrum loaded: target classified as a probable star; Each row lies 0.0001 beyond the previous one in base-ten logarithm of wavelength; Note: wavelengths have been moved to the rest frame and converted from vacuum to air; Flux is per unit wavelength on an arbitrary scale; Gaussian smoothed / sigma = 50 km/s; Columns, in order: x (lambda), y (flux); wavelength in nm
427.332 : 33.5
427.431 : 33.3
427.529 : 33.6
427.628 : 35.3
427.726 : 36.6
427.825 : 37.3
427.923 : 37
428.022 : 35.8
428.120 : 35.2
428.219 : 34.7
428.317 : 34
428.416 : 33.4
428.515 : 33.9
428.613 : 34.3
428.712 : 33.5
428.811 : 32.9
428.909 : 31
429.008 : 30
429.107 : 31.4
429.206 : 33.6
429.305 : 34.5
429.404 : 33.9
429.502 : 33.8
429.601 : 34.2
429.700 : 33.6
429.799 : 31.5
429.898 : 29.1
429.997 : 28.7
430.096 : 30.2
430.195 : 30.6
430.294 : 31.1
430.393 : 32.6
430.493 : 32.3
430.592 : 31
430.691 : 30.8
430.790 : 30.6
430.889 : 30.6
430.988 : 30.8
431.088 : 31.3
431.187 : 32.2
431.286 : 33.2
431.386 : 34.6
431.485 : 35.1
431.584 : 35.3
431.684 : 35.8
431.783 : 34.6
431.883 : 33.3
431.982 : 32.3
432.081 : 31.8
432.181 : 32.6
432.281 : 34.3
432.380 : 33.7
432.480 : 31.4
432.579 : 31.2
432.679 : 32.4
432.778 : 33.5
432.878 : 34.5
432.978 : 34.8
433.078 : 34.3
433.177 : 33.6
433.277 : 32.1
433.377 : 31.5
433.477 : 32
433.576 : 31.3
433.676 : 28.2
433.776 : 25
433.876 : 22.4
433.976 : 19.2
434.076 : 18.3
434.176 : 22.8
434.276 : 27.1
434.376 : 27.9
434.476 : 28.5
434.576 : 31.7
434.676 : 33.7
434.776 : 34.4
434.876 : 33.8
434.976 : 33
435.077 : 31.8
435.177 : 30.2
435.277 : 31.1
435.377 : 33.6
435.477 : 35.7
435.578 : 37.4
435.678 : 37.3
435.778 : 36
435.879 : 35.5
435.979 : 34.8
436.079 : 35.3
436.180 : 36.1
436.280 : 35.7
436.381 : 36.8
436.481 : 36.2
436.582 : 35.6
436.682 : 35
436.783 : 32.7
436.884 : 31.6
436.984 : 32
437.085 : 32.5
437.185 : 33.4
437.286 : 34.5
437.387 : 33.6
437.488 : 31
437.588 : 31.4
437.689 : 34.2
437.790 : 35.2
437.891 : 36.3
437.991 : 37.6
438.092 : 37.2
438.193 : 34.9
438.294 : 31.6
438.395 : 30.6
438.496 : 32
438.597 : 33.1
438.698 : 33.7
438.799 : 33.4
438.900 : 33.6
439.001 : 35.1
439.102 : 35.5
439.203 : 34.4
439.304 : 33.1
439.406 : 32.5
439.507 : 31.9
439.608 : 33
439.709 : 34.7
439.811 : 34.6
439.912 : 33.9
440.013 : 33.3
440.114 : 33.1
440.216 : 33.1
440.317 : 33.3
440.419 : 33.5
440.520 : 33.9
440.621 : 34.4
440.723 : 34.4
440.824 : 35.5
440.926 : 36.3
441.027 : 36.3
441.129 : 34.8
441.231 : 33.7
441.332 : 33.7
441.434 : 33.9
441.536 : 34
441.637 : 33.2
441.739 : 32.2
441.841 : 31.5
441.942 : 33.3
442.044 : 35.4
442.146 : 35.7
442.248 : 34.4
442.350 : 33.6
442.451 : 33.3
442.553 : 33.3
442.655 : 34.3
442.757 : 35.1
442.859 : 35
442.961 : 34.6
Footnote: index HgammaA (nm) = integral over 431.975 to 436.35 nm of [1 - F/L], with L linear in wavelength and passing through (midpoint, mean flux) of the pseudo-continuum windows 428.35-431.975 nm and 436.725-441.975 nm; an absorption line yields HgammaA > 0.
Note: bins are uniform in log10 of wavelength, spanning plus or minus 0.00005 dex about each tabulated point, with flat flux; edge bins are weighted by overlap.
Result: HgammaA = 0.17 nm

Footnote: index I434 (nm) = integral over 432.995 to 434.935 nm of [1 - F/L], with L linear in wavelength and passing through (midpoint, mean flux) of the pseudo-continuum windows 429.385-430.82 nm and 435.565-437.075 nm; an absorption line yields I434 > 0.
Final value 0.275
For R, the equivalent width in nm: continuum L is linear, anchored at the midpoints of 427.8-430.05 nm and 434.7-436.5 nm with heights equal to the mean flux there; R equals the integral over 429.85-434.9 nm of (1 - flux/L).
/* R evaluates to 0.440 nm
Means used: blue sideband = 33.3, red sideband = 34.7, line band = 31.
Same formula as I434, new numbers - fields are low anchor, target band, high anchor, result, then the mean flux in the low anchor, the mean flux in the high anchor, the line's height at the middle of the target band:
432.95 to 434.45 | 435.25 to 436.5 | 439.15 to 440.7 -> -0.237 nm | 27.9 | 33.5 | 29.9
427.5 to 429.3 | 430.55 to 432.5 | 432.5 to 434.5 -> -0.113 nm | 34.1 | 29.1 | 31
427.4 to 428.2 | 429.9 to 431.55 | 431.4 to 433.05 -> 0.128 nm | 35.5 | 33.6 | 34.2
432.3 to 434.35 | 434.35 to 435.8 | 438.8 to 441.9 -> -0.118 nm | 29.5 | 33.9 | 30.6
